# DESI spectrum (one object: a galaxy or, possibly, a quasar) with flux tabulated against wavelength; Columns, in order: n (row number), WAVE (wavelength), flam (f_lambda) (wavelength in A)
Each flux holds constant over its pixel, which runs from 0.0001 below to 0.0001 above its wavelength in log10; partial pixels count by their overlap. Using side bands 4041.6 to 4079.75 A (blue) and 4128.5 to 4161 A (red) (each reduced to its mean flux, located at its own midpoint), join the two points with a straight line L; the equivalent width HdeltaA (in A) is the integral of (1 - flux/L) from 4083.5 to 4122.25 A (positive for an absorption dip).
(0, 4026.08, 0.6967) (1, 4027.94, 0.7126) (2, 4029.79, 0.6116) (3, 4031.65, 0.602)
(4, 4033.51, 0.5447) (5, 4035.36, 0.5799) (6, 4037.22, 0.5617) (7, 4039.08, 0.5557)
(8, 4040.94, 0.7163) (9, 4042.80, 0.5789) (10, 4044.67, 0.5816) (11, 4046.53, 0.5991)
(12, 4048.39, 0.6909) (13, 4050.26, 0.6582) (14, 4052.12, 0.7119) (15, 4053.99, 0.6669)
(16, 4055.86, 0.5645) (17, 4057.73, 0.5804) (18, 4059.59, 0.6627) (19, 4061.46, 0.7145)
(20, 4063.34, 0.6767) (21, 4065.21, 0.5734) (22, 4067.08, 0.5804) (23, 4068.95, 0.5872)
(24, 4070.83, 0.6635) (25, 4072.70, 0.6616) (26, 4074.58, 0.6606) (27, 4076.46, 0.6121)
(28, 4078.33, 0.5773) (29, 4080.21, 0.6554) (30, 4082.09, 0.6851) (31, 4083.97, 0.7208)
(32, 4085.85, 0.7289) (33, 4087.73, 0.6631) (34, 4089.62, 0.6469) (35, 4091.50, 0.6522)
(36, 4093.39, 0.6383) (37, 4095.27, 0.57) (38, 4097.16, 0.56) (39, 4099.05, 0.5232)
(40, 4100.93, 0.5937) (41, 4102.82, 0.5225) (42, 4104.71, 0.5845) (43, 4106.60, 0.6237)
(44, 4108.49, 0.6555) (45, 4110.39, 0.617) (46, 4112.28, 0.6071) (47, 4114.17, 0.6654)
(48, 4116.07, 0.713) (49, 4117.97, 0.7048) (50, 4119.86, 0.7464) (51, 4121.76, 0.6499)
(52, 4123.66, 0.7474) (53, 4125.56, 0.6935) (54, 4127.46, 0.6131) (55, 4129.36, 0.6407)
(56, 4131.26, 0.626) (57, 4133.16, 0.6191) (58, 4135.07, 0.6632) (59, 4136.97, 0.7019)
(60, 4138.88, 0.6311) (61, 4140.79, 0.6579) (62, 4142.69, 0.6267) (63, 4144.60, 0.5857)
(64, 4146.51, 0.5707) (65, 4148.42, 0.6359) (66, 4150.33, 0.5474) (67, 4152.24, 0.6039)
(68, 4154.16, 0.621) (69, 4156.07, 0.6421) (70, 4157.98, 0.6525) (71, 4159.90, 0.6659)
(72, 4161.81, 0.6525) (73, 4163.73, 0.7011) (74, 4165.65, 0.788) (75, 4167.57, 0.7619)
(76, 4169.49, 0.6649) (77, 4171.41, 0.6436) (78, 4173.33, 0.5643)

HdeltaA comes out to -0.4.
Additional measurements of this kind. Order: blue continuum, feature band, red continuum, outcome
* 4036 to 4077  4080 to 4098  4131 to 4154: -0.7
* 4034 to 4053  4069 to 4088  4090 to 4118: -1.3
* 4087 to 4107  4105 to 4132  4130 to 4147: -2.1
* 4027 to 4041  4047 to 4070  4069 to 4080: -0.6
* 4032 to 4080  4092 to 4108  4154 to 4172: 1.6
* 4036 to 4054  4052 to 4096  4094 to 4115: -2.2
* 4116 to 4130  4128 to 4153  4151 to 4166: 1.9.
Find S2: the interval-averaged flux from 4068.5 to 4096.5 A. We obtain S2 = 0.648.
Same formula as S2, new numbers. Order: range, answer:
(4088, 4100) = 0.602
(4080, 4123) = 0.641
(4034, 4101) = 0.629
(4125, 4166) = 0.64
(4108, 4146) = 0.657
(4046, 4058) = 0.643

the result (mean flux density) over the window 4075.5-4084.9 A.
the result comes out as 0.65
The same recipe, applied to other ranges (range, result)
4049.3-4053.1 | 0.684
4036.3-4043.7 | 0.603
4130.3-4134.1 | 0.623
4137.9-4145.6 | 0.625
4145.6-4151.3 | 0.585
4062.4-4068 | 0.61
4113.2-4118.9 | 0.693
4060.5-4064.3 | 0.693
